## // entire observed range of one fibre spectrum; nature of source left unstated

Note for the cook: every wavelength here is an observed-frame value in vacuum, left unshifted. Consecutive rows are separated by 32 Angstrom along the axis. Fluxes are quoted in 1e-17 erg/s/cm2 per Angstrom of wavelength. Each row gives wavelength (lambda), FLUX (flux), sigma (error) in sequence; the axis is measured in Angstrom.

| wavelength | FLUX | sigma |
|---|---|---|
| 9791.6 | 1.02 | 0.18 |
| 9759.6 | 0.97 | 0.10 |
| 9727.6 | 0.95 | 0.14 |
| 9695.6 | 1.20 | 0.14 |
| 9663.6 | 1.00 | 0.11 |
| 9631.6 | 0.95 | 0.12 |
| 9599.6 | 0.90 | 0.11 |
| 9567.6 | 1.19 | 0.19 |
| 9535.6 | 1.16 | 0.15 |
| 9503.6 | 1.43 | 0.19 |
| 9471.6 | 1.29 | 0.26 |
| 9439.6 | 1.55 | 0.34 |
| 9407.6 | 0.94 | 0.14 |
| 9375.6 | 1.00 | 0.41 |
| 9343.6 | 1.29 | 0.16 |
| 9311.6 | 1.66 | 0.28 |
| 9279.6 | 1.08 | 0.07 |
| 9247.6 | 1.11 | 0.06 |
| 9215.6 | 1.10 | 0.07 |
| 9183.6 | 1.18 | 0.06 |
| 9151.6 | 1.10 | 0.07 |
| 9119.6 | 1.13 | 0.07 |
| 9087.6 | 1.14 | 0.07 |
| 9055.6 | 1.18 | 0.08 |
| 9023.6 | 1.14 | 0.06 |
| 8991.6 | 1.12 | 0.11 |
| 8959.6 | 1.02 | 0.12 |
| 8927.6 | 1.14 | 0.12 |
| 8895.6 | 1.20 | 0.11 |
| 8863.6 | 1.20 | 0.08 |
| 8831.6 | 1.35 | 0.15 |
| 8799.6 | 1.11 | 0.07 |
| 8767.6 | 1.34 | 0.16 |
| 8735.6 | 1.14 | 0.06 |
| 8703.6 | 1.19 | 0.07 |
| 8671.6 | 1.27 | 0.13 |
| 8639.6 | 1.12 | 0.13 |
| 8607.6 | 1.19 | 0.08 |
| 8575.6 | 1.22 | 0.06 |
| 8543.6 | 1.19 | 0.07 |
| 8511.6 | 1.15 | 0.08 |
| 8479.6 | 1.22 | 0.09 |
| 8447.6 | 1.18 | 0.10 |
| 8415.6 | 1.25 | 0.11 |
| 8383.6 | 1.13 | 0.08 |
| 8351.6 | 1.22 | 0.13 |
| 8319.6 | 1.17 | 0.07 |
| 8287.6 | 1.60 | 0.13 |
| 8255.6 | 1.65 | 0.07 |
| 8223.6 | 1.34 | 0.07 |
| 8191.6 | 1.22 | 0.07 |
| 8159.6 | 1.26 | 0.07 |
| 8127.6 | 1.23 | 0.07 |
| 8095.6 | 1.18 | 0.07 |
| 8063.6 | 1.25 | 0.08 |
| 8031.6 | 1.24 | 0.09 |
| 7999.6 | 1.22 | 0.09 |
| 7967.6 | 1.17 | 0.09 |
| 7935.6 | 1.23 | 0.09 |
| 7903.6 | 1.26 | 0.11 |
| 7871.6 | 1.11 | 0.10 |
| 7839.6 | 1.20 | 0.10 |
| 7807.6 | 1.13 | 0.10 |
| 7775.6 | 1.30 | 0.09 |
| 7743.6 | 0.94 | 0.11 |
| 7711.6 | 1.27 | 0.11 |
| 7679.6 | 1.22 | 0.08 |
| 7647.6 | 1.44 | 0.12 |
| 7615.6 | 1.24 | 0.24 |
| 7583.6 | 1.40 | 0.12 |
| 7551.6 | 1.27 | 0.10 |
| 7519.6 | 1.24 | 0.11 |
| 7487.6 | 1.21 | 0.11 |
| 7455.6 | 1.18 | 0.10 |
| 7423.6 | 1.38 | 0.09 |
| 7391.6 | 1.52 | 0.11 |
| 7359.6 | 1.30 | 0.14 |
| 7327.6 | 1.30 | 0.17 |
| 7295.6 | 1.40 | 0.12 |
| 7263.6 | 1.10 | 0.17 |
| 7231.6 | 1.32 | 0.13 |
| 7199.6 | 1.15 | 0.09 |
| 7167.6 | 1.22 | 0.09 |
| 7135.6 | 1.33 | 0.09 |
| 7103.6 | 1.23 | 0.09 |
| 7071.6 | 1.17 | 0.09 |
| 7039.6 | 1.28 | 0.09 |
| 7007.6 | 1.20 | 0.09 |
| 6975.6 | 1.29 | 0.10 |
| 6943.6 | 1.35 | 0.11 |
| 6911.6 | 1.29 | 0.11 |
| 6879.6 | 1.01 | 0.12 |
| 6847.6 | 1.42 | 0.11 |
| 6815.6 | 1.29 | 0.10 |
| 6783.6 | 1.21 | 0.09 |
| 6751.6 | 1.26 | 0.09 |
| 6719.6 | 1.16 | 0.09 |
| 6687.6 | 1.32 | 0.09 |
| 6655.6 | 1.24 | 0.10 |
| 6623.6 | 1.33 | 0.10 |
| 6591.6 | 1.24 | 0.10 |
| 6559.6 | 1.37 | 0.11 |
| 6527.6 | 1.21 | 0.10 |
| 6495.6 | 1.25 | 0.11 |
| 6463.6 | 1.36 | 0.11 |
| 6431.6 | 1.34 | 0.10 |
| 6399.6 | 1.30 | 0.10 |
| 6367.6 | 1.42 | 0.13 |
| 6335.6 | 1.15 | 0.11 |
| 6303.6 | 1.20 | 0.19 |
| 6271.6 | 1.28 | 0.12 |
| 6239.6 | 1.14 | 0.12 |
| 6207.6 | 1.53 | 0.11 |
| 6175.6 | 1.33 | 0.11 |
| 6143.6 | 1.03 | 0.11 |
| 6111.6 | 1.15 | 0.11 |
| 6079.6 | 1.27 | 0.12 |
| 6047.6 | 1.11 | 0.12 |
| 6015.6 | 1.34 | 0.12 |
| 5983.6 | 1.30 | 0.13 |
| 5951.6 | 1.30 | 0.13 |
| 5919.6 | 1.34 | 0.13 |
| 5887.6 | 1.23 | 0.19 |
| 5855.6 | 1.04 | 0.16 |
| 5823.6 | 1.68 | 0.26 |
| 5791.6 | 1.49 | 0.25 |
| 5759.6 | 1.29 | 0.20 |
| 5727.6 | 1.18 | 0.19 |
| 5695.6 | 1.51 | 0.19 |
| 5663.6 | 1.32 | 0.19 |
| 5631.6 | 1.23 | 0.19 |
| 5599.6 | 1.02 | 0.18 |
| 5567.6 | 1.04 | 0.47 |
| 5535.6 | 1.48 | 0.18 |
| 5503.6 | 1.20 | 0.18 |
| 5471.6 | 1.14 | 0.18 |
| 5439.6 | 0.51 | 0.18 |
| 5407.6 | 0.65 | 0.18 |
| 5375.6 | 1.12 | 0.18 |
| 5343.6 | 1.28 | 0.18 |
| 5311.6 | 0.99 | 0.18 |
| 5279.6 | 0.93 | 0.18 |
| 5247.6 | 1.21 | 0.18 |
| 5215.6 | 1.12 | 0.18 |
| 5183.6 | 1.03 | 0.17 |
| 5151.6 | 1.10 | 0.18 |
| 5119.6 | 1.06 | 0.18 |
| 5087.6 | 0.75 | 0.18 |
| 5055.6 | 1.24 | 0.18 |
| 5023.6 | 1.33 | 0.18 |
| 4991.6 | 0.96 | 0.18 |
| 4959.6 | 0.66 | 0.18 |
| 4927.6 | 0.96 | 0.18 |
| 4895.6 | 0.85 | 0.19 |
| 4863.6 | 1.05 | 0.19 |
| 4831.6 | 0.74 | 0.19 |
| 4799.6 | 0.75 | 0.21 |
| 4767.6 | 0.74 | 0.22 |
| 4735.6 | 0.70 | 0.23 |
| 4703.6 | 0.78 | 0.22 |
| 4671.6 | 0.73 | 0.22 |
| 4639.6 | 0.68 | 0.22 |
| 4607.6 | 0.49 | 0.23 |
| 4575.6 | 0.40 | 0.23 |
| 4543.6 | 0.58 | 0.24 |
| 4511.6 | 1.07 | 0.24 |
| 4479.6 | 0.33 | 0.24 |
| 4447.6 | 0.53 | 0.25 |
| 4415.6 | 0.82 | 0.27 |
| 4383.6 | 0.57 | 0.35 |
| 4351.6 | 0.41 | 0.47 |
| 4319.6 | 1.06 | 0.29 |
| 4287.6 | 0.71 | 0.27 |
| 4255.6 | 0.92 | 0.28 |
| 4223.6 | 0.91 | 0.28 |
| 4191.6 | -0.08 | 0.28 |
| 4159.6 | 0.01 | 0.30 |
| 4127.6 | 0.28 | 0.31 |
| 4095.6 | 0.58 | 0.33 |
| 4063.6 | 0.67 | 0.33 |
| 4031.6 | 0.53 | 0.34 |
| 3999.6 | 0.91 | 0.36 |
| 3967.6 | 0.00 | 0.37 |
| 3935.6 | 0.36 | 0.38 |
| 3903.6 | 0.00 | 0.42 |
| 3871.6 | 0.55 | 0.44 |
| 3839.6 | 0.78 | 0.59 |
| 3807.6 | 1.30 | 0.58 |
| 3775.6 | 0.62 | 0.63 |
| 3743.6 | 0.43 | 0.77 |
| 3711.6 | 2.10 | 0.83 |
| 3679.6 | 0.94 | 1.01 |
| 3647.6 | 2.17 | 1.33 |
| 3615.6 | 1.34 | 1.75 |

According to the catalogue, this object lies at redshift 0.26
